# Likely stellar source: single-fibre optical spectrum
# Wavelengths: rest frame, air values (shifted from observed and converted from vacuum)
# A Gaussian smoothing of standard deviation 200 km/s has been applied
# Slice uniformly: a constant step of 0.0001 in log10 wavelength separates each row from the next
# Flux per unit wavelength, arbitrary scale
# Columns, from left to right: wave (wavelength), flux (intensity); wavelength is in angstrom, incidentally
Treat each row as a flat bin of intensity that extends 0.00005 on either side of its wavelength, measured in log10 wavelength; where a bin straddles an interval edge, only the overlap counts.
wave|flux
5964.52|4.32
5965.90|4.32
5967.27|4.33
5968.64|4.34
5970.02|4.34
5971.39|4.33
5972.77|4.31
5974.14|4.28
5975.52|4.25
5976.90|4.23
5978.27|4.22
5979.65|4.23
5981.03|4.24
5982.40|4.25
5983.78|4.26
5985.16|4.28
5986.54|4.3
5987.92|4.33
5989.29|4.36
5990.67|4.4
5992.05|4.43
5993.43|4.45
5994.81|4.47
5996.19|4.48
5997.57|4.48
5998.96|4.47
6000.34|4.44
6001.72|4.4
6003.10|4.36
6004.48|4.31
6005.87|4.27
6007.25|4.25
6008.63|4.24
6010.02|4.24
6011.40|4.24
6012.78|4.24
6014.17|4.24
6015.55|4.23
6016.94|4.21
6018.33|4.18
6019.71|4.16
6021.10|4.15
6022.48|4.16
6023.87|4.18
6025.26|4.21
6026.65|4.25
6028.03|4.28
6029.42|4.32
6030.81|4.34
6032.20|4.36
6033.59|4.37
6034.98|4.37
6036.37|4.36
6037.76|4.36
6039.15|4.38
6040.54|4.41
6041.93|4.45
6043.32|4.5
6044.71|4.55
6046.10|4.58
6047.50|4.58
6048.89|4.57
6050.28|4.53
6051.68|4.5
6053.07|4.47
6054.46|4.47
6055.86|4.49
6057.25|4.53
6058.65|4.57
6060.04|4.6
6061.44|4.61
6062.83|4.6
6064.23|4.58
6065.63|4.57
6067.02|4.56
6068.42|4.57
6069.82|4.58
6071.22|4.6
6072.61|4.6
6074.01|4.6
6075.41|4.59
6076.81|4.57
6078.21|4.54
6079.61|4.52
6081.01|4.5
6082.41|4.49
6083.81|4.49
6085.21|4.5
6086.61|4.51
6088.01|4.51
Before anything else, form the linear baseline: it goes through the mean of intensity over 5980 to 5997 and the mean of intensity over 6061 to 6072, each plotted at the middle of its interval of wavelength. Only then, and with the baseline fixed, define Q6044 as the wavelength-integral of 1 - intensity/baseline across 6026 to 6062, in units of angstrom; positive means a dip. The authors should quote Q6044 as 0.5 angstrom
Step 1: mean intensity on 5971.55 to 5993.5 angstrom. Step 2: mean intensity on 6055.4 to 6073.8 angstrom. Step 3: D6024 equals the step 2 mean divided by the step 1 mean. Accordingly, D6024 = 1.06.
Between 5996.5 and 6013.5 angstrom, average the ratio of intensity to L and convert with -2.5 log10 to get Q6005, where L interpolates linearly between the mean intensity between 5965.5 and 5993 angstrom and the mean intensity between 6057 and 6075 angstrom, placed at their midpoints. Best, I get 0.01 mag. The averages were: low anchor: 4.3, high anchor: 4.58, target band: 4.33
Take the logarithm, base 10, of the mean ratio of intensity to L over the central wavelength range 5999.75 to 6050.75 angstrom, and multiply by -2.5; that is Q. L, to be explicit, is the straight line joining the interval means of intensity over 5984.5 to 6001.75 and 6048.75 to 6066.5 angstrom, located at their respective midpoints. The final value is 0.036 mag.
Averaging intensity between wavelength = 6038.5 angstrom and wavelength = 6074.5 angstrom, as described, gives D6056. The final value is 4.54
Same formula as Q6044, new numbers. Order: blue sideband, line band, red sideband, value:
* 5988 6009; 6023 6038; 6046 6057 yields 0.55 angstrom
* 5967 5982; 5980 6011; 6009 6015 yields -0.65 angstrom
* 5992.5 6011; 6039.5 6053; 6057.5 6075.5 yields 0.02 angstrom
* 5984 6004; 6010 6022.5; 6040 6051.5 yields 0.69 angstrom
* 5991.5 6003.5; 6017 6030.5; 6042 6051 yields 0.85 angstrom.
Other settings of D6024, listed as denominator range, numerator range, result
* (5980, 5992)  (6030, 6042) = 1.01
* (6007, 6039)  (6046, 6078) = 1.07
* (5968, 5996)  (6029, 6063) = 1.04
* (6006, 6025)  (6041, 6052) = 1.08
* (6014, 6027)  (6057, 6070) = 1.09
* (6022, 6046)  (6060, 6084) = 1.05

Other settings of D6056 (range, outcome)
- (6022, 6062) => 4.43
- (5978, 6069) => 4.38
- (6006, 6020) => 4.23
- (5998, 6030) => 4.26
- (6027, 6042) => 4.36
